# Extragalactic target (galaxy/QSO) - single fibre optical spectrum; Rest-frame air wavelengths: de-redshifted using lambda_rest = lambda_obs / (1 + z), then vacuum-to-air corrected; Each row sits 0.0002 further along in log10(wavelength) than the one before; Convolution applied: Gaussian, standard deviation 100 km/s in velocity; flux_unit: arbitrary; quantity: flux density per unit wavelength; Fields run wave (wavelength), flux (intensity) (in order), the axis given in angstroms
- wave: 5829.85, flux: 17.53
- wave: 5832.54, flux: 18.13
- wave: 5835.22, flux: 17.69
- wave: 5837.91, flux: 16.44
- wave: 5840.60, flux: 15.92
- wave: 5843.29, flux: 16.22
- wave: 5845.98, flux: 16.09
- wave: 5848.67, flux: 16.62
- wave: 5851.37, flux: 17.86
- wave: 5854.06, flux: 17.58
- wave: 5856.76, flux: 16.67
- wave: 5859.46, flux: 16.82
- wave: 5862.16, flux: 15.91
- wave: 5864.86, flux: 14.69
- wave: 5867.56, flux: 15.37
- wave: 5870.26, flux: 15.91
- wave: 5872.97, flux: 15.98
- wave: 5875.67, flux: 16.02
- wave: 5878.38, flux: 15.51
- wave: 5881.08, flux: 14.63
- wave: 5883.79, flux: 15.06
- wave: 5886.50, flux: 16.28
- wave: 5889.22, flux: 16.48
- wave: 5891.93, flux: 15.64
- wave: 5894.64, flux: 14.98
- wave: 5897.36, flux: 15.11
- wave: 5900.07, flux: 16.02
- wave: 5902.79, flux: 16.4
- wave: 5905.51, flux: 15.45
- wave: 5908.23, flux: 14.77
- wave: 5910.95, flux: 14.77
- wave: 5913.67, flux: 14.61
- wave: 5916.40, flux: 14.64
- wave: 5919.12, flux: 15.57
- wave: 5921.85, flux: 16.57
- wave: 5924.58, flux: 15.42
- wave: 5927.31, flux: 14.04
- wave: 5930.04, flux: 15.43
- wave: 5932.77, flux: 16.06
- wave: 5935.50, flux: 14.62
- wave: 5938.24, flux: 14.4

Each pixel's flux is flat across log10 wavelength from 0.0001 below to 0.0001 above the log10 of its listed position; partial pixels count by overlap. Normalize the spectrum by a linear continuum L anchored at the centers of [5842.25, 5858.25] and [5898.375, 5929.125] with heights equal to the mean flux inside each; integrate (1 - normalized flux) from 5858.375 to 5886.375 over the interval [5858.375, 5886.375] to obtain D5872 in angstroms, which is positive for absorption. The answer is 1.20 angstroms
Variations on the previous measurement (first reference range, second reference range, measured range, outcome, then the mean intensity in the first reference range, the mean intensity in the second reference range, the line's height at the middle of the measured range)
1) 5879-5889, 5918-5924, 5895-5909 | 0.2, 15.5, 16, 15.7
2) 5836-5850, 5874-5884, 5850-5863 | -0.9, 16.3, 15.4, 16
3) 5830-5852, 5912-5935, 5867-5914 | 1.1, 16.9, 15.3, 15.9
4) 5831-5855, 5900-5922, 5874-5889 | 0.4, 16.9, 15.3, 16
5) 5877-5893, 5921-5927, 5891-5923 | 0.5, 15.6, 15.6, 15.6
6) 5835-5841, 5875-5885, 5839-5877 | -0.7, 16.6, 15.3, 16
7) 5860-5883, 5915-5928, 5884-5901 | -0.3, 15.5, 15.3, 15.4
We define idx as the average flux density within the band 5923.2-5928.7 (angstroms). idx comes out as 14.7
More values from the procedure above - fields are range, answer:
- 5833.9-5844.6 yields 16.6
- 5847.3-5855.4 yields 17.4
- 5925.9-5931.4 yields 14.7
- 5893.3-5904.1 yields 15.6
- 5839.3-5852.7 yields 16.5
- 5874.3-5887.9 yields 15.5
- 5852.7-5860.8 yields 17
